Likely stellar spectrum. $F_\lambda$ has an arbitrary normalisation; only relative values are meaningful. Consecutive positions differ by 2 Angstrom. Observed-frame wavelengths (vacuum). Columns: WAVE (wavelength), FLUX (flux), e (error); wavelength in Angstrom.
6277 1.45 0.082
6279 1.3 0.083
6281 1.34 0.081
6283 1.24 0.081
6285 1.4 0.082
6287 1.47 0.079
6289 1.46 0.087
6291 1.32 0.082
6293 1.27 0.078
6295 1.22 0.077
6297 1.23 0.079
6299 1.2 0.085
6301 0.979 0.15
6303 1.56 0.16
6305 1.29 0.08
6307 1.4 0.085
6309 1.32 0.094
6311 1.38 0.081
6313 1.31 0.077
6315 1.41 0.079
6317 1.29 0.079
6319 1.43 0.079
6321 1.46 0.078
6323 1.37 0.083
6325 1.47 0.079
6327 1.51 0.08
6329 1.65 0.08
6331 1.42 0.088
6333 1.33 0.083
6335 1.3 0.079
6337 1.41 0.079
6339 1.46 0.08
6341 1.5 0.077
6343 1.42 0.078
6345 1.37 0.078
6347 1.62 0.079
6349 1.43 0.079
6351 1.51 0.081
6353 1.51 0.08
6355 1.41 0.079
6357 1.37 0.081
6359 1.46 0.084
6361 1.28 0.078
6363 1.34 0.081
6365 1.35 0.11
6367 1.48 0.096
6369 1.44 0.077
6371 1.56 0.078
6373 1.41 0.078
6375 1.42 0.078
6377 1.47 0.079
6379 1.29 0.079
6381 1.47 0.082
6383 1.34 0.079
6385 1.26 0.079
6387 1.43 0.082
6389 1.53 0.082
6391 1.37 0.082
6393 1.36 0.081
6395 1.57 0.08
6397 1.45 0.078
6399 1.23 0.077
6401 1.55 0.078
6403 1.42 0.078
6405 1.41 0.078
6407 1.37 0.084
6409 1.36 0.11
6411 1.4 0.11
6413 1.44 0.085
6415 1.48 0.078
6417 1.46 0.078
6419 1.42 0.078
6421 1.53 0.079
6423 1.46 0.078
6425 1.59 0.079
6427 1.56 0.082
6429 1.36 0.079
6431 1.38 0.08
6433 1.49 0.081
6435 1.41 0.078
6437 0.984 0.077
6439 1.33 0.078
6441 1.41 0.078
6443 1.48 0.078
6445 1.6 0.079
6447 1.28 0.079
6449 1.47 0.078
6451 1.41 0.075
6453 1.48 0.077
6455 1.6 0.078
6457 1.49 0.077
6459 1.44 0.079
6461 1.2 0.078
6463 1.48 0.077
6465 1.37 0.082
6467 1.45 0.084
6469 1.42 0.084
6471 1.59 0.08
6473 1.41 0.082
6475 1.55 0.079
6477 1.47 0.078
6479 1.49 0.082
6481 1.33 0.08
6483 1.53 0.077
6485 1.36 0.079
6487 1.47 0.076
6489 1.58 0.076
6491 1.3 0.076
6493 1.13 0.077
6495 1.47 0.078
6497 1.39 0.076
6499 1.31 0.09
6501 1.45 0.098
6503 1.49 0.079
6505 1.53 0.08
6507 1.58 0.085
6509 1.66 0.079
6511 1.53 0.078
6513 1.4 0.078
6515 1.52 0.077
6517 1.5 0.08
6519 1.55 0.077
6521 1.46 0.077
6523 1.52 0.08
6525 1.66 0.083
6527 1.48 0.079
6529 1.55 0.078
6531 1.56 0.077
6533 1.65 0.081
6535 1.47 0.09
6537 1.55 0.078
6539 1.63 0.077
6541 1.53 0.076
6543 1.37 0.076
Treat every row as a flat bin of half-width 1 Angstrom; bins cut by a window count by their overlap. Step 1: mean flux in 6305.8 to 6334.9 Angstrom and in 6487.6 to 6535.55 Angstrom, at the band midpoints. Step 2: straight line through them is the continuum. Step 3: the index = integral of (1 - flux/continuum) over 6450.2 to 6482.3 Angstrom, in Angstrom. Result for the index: 0.4 Angstrom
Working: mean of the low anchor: 1.41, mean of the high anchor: 1.49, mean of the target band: 1.45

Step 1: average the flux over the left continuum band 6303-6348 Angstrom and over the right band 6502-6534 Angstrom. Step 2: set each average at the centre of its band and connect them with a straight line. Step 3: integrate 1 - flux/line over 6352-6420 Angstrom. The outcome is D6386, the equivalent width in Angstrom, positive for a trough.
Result 1.9 Angstrom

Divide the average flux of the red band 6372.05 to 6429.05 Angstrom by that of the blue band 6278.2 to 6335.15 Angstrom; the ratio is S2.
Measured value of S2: 1.1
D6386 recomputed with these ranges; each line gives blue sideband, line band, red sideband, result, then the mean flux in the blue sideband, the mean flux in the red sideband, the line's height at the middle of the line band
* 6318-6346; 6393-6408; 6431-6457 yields 0.0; 1.44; 1.41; 1.42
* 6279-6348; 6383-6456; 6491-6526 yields 0.2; 1.38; 1.47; 1.43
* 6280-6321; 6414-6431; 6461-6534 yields -0.7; 1.33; 1.47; 1.42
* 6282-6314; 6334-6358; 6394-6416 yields -1.4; 1.32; 1.43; 1.36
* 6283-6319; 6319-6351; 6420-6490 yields -2.3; 1.32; 1.44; 1.35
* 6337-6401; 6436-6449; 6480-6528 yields 0.8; 1.42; 1.47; 1.45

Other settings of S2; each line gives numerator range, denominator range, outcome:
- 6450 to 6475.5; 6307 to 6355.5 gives 1.02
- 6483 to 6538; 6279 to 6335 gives 1.09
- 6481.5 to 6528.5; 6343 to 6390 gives 1.03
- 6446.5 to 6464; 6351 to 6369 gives 1.02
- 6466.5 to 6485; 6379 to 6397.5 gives 1.04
